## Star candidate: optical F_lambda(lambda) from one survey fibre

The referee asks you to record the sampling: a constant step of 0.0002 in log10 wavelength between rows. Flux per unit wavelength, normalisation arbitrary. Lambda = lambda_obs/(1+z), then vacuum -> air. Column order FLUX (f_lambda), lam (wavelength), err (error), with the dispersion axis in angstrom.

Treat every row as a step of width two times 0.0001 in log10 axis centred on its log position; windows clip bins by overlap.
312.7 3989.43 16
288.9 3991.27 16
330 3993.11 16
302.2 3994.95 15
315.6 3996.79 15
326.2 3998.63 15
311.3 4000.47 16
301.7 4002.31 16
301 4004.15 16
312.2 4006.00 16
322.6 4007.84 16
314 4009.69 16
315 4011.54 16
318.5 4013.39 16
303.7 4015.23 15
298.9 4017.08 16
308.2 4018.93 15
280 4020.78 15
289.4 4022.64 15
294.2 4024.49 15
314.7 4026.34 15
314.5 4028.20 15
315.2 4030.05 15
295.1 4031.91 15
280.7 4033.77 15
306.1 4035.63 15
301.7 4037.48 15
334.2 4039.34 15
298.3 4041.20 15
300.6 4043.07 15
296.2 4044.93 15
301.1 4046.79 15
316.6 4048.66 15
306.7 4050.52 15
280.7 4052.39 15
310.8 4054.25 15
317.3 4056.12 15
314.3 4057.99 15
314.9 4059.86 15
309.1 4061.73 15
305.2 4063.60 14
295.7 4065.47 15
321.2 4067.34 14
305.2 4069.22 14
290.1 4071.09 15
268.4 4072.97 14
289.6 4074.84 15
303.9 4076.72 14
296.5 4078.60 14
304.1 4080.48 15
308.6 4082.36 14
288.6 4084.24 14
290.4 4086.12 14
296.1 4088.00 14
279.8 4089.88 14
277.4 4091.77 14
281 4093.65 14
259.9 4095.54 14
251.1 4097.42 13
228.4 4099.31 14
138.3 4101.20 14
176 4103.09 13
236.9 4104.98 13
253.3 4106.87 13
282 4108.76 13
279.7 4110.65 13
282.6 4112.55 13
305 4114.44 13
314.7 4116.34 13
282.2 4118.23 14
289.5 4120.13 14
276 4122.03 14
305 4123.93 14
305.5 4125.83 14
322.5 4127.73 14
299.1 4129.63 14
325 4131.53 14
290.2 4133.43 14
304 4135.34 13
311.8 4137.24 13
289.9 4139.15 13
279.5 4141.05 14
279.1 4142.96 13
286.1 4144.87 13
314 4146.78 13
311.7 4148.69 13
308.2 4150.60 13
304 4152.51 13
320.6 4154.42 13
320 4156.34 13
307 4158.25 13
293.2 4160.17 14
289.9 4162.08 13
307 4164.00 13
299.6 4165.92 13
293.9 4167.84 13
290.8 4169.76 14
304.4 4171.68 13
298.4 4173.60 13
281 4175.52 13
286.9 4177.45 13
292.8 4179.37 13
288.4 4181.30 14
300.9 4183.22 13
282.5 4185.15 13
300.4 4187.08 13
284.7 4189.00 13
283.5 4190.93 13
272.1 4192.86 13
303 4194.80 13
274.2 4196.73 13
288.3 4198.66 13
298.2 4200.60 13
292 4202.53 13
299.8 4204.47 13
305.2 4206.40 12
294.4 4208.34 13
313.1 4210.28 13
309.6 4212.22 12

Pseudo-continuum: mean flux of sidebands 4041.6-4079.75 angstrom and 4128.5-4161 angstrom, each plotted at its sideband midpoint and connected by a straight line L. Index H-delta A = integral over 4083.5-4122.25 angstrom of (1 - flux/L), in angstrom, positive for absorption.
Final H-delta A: 4.8 angstrom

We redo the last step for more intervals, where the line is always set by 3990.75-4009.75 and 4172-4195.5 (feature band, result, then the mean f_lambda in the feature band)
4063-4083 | 0.29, 299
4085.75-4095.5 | 0.61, 282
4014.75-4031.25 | 0.38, 302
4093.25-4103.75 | 2.78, 221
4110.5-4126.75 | 0.20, 294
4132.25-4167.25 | -0.85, 301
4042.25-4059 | 0.04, 305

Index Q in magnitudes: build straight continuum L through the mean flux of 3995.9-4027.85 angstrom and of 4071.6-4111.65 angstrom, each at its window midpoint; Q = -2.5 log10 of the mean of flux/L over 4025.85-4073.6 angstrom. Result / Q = -0.06 mag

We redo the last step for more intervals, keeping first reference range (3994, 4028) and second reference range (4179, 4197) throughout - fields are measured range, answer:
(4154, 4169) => -0.04 mag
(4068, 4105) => 0.11 mag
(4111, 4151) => -0.01 mag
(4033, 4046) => 0.01 mag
